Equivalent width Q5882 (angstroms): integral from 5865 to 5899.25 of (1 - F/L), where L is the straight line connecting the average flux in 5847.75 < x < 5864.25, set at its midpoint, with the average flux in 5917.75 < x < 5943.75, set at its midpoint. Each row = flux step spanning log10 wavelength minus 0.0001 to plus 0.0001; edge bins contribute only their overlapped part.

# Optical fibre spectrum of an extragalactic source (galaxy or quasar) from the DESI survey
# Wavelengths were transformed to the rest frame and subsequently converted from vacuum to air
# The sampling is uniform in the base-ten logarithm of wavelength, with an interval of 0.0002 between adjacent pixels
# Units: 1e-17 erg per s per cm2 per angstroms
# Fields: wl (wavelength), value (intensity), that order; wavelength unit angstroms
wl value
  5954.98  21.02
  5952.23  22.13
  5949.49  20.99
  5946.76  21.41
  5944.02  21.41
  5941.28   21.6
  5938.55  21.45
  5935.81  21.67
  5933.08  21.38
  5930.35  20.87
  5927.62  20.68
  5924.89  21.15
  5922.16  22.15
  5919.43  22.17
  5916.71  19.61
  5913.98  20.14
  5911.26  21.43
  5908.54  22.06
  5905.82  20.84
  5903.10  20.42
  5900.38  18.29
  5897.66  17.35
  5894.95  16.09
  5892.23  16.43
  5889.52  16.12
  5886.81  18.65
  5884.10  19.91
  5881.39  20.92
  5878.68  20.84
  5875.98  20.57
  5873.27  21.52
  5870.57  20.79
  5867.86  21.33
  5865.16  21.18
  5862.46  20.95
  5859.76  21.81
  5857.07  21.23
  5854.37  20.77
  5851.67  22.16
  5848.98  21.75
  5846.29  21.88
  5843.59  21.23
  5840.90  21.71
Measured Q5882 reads 3.43 angstroms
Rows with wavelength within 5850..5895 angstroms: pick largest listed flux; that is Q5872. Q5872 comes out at 22.16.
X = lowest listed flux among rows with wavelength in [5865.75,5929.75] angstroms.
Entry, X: 16.09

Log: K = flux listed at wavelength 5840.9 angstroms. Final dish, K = 21.71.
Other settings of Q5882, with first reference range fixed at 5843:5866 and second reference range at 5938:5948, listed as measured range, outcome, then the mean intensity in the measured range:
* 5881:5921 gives 3.95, 19.3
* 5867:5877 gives 0.19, 21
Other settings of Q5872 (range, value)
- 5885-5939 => 22.17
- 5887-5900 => 17.35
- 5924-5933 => 21.15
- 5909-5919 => 21.43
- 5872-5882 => 21.52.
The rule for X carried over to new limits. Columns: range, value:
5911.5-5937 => 19.61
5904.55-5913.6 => 20.84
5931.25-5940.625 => 21.38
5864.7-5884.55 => 19.91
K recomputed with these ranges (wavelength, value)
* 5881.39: 20.92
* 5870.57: 20.79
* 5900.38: 18.29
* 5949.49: 20.99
